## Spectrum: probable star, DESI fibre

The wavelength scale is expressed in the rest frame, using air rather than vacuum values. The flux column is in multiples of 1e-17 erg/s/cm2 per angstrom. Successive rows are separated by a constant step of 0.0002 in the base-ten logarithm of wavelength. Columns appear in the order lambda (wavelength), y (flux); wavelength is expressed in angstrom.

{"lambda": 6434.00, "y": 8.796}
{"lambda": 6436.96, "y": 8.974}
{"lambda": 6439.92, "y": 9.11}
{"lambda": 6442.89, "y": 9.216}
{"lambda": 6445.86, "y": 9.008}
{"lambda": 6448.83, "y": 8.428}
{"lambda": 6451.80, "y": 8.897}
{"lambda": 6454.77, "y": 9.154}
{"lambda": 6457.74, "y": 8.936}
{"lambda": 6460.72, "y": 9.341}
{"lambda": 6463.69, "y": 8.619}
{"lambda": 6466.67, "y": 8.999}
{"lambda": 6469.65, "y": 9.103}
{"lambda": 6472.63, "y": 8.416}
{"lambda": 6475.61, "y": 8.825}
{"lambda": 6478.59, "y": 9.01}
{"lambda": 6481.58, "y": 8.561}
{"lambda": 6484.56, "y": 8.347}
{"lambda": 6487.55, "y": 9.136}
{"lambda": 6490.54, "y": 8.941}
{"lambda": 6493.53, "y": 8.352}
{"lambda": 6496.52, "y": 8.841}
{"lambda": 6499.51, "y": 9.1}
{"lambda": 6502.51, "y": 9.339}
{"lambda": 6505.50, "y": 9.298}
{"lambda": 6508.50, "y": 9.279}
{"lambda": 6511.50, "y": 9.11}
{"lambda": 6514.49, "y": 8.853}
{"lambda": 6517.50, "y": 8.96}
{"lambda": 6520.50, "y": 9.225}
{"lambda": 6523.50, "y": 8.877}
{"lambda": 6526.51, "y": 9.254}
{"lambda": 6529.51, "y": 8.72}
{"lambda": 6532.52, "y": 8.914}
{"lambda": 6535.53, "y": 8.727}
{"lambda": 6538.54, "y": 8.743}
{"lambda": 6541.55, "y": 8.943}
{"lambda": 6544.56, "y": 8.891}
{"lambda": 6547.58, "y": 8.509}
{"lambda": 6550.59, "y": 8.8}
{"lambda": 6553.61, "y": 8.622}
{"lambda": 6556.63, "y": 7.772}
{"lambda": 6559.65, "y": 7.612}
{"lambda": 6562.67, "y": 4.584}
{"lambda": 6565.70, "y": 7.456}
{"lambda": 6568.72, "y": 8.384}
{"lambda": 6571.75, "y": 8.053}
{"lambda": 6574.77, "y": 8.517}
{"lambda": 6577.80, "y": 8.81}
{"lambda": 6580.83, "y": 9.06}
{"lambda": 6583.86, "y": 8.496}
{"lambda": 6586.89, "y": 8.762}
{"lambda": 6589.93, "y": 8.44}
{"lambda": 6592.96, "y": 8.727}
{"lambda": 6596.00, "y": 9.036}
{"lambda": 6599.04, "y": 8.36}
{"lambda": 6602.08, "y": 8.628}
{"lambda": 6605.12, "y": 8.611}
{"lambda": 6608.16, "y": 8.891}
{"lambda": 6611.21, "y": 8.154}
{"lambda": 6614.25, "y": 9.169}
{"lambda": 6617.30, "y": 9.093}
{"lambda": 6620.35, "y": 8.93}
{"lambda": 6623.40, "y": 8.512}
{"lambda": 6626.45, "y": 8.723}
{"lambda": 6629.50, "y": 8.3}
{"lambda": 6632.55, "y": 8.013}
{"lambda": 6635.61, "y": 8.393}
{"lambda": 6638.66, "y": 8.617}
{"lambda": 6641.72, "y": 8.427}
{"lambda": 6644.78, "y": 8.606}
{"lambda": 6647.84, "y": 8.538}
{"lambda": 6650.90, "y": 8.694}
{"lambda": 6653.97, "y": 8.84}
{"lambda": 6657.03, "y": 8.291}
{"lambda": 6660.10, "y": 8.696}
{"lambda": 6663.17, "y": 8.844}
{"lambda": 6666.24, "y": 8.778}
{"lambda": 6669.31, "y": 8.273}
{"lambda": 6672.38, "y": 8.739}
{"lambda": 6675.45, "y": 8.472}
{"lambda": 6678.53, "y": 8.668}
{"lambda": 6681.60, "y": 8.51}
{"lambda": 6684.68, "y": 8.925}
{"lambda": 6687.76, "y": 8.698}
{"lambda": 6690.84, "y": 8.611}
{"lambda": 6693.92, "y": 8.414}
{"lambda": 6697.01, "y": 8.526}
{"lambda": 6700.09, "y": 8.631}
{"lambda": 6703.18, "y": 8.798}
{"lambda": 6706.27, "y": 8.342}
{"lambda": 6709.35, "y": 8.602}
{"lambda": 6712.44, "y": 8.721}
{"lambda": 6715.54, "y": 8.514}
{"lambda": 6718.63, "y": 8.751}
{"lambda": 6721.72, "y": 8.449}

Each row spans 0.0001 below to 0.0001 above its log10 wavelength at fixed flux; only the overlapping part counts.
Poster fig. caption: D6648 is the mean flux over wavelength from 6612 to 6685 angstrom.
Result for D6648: 8.62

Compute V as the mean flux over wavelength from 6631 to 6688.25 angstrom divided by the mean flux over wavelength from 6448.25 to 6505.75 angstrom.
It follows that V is 1.0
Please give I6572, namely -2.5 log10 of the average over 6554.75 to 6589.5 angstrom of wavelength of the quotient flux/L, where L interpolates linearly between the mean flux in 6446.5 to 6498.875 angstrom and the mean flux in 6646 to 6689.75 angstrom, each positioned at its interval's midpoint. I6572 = 0.098 mag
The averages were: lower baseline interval 8.83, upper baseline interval 8.64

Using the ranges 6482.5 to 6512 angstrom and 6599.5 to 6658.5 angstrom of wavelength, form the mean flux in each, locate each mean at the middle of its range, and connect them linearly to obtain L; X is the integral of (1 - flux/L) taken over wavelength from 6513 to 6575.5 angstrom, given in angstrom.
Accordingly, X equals 3.1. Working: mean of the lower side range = 8.96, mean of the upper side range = 8.6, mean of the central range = 8.4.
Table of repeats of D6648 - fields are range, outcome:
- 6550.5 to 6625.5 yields 8.37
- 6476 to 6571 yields 8.61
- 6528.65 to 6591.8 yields 8.32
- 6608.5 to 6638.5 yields 8.6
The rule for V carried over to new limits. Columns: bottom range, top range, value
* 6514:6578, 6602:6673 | 1.03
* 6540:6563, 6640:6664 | 1.06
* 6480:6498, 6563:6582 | 0.94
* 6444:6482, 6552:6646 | 0.94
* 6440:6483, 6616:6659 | 0.96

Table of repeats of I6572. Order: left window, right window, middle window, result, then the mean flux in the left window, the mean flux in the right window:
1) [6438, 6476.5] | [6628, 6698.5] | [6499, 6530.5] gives -0.033 mag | 8.93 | 8.56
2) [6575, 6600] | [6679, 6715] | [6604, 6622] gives -0.015 mag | 8.71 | 8.61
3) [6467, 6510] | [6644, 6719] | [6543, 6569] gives 0.128 mag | 8.9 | 8.62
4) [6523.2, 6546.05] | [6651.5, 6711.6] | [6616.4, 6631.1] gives 0.003 mag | 8.89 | 8.62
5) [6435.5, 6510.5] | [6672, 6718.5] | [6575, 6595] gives 0.007 mag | 8.93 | 8.61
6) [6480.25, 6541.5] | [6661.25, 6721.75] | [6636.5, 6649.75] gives 0.019 mag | 8.93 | 8.62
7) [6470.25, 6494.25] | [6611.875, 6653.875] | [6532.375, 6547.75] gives -0.015 mag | 8.72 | 8.61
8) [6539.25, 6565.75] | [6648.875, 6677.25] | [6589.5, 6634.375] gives -0.042 mag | 7.96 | 8.62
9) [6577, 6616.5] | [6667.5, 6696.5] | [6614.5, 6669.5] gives 0.005 mag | 8.71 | 8.59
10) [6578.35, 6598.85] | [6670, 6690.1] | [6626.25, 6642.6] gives 0.038 mag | 8.73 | 8.65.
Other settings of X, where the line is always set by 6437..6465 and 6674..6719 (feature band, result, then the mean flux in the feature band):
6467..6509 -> 0.1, 8.89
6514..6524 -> -0.1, 9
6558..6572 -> 2.6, 7.15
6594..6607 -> 0.1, 8.67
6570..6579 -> 0.4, 8.45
